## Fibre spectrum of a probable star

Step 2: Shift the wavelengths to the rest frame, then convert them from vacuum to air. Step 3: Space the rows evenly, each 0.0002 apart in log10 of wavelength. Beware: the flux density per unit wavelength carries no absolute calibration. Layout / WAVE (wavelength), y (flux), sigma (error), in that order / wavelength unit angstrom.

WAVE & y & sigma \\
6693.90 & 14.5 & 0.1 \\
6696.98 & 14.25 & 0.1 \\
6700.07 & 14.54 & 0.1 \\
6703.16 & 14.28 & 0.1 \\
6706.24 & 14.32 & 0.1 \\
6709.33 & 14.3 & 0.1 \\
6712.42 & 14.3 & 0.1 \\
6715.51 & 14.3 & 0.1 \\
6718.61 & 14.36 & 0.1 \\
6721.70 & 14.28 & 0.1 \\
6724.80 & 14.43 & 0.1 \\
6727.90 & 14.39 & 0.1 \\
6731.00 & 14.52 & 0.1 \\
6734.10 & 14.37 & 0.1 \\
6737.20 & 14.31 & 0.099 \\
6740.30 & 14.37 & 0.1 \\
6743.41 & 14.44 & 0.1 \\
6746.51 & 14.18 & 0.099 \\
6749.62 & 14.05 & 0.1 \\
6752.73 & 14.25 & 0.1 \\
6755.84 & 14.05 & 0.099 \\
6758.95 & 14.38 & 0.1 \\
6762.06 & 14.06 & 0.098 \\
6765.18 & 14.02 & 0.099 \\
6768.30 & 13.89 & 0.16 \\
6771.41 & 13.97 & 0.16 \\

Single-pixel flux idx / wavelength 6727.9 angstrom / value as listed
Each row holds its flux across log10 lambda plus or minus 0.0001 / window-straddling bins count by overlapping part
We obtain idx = 14.39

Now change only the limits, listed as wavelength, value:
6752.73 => 14.25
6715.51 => 14.3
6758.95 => 14.38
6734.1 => 14.37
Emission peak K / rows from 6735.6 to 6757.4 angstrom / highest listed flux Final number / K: 14.44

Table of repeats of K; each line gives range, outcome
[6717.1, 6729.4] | 14.43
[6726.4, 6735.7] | 14.52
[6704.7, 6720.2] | 14.36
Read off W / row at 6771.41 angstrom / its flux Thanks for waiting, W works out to 13.97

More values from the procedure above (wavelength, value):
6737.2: 14.31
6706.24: 14.32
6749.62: 14.05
